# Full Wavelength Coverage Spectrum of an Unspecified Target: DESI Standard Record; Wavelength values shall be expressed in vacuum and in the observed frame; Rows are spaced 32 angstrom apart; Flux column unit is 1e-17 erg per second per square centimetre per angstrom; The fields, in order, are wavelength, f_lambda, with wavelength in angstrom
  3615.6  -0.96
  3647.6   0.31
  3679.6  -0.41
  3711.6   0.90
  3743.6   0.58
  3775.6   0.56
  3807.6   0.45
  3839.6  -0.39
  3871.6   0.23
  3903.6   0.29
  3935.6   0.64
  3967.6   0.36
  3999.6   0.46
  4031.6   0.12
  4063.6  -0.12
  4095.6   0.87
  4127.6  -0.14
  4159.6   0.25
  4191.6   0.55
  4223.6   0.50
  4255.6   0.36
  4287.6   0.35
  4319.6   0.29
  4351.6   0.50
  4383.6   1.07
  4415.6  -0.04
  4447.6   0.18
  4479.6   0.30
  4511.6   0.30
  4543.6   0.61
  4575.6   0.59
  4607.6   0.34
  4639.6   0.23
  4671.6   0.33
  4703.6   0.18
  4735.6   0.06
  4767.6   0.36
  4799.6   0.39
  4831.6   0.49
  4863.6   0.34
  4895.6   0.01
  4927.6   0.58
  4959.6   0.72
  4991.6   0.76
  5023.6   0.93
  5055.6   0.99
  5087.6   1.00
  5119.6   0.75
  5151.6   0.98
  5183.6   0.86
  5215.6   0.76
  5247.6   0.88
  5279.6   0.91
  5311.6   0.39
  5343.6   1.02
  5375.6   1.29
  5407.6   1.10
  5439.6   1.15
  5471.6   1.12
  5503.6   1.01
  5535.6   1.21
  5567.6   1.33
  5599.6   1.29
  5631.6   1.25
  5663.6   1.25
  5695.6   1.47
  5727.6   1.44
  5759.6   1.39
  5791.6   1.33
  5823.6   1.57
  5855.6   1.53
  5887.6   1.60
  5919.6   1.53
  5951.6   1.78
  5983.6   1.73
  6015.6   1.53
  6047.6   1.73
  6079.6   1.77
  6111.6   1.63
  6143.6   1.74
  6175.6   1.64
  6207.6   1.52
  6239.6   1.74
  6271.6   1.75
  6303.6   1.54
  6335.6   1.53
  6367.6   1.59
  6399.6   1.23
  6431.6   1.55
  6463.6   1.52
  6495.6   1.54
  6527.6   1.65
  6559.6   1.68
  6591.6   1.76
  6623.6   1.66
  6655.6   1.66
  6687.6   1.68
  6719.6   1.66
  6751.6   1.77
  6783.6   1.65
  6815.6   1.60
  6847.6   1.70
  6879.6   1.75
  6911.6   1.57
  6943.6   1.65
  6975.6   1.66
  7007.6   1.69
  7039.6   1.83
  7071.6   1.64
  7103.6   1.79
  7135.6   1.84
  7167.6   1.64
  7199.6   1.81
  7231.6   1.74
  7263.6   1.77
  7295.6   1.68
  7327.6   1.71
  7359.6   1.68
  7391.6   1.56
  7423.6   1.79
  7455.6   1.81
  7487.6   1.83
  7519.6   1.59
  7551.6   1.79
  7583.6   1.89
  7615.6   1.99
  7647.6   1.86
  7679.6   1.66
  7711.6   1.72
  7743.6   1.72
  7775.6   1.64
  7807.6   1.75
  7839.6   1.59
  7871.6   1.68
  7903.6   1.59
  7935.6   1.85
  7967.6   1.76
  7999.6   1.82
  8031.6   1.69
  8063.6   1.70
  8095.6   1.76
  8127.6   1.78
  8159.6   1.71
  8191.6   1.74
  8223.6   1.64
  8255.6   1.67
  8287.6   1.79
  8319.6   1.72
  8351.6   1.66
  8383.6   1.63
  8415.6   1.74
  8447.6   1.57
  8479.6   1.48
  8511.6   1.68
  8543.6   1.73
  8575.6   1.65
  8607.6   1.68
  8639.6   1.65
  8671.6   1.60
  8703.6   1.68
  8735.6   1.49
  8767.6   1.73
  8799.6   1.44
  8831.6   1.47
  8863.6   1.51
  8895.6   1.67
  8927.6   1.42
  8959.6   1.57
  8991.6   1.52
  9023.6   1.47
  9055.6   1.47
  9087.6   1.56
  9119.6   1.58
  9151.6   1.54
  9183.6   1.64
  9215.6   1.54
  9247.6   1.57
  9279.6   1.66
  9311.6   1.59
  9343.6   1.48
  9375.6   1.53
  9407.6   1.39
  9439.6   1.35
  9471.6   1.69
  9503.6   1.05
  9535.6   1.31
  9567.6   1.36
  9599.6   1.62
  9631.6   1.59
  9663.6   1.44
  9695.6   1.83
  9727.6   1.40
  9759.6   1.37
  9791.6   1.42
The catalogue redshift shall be 0.237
